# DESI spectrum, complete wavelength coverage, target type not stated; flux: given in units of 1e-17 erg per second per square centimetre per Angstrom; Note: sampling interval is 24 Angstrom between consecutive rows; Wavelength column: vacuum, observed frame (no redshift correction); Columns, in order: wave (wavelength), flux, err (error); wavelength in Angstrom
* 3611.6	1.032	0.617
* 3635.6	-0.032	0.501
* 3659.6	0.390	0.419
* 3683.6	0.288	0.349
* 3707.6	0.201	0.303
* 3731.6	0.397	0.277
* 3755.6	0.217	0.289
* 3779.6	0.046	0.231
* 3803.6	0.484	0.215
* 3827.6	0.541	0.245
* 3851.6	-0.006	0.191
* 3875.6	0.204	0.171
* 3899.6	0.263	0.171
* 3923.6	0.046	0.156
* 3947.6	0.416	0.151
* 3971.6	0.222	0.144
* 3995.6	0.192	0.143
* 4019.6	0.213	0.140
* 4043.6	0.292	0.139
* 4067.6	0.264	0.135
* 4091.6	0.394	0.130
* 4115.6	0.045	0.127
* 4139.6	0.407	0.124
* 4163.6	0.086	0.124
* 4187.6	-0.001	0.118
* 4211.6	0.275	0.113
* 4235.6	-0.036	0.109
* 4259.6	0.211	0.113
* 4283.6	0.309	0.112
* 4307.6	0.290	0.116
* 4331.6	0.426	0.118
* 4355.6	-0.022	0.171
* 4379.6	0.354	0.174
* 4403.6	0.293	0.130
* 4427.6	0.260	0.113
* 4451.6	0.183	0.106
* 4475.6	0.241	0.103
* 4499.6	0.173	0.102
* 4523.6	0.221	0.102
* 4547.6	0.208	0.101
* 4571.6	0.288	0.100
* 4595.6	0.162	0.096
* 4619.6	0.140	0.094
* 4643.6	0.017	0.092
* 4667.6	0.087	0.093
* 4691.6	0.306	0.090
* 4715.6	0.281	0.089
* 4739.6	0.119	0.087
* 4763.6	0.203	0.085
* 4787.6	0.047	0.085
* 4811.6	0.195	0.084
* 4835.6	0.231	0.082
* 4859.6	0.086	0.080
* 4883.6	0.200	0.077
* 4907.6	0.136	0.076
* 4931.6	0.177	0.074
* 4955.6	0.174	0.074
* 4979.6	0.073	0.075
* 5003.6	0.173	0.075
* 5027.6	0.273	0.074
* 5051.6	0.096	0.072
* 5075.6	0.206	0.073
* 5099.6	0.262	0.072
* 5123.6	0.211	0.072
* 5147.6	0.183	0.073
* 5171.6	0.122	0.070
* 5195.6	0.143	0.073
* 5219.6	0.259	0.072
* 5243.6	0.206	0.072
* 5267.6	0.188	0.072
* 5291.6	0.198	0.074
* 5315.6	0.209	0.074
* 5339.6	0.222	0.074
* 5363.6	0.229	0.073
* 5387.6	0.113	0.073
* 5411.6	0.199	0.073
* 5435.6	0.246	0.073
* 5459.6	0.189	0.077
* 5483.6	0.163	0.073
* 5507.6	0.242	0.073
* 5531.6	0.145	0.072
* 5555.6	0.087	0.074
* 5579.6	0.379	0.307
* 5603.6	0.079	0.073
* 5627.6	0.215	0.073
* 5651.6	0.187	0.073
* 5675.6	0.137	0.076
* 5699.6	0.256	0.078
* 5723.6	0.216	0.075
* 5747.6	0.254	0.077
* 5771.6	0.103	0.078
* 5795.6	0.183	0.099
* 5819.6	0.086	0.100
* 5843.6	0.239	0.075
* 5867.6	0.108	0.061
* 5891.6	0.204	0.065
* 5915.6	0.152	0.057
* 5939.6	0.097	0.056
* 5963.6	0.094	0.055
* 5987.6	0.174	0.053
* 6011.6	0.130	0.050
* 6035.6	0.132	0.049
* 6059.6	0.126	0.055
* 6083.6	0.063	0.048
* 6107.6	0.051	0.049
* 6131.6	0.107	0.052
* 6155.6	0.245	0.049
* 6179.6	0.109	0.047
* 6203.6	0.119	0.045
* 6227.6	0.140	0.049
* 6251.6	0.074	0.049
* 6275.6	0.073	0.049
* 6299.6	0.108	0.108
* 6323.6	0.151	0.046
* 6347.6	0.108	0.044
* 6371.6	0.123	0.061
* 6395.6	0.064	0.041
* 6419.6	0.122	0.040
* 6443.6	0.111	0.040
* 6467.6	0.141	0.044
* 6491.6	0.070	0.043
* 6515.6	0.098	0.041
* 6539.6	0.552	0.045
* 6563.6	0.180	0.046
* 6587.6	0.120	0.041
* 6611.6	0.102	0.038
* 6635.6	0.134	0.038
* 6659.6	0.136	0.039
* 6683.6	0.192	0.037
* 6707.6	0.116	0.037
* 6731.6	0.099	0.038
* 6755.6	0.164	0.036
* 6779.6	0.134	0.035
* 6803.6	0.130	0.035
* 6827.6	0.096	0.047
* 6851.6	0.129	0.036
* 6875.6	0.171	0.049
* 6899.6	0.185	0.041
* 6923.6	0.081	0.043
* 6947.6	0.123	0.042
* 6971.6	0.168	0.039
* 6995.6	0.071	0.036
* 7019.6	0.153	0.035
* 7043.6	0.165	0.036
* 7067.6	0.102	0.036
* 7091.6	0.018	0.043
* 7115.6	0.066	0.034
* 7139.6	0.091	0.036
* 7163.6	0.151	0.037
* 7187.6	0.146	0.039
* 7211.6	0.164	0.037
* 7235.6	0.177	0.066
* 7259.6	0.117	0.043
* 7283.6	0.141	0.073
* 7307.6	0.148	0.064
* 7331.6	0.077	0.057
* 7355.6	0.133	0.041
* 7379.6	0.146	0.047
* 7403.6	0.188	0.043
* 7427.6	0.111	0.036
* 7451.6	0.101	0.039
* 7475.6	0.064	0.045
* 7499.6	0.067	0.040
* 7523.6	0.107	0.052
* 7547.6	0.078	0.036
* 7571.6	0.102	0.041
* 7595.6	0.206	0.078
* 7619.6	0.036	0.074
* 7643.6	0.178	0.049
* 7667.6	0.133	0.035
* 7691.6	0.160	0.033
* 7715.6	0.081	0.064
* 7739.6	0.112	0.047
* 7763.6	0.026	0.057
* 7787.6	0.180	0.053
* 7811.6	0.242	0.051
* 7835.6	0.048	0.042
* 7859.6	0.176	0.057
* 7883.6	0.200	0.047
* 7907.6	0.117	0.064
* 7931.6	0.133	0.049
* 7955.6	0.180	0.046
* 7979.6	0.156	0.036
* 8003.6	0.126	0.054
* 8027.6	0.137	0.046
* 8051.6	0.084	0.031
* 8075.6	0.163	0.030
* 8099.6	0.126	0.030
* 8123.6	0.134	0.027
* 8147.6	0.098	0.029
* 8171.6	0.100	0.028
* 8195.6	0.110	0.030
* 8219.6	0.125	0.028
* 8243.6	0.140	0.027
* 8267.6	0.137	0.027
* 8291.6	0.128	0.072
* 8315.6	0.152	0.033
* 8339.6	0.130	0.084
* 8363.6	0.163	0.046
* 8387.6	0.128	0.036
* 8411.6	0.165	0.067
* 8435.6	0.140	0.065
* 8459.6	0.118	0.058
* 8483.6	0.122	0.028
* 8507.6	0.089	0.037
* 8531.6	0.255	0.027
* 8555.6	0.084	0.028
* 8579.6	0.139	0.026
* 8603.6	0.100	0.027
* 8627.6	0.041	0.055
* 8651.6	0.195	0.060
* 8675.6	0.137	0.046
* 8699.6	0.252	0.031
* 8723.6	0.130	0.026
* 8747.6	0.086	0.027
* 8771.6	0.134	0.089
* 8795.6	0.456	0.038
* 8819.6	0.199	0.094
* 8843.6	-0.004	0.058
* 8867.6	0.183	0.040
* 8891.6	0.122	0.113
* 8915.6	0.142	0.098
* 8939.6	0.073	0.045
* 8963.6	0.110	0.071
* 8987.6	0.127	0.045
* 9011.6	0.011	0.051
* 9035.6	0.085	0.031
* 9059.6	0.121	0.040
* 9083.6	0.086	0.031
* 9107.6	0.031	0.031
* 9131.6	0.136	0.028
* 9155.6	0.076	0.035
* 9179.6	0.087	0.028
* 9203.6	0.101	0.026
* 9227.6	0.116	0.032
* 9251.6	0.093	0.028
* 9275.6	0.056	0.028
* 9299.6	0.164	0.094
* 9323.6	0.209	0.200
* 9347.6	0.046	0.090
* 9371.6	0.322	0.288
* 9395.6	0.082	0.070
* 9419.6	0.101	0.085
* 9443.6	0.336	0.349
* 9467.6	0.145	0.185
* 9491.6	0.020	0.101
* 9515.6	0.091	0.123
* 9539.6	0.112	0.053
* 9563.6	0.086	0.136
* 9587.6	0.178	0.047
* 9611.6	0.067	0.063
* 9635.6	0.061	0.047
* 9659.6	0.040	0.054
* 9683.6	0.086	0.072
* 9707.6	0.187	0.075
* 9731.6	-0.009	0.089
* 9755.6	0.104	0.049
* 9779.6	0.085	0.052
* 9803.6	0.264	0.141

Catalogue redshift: 0.75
